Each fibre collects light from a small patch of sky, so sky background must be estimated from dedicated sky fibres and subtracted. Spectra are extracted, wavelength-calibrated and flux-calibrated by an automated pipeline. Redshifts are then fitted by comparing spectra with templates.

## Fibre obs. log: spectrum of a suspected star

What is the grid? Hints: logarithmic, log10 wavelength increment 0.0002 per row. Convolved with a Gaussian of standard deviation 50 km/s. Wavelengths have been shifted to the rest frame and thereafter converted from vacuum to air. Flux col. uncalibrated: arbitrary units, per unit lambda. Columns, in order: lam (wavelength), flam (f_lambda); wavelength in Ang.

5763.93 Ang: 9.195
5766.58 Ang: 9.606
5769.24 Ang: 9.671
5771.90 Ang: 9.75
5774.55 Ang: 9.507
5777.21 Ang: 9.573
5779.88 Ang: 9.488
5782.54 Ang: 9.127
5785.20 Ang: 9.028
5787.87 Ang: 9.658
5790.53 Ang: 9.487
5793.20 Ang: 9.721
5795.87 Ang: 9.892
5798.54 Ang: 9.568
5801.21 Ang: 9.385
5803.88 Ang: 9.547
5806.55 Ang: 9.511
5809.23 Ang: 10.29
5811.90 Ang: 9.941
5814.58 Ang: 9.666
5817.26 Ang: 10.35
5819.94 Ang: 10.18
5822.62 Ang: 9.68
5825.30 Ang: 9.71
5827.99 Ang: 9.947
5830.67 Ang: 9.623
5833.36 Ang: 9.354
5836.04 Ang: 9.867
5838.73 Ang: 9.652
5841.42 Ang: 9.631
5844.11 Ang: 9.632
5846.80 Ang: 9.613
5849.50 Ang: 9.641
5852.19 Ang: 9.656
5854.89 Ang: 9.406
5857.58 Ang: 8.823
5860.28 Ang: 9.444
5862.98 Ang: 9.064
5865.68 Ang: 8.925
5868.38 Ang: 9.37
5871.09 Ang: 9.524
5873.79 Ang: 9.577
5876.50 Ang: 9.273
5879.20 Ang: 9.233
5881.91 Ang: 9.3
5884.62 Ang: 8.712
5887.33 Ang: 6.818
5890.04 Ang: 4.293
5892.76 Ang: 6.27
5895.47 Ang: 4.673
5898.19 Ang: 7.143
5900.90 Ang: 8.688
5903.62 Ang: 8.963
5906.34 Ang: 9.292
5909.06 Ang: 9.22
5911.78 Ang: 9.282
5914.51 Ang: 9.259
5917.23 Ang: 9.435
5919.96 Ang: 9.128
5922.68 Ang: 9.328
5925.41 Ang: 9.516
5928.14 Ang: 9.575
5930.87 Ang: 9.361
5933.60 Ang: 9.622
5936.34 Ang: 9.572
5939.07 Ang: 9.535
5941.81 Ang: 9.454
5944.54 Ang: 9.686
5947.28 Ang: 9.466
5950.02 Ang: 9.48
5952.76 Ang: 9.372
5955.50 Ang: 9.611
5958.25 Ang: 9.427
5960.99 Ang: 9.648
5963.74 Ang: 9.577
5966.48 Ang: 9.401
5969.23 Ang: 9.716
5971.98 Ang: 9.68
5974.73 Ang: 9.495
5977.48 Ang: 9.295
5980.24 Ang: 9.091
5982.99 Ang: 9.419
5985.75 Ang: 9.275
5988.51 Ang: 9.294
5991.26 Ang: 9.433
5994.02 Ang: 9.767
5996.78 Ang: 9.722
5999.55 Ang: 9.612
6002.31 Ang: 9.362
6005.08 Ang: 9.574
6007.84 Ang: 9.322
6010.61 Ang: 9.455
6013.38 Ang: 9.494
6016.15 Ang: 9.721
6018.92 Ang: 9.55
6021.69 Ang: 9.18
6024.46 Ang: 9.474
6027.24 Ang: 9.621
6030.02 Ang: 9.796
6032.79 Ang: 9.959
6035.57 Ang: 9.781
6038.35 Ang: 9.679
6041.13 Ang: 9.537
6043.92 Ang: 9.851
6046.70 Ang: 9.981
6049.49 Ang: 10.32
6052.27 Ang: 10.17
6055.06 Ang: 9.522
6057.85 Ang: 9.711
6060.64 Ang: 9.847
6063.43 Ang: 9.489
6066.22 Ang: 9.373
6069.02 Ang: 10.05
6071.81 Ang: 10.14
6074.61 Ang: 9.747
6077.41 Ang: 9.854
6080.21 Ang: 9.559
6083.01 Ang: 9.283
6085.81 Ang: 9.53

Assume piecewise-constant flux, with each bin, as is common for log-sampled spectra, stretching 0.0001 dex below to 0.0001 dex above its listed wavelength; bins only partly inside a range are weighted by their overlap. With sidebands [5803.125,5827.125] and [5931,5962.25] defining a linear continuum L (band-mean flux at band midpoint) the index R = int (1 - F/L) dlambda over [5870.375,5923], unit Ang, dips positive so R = 7.2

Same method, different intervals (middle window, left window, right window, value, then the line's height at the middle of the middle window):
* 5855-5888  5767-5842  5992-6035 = 2.0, 9.64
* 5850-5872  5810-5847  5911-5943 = 0.9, 9.67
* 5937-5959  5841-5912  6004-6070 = -1.0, 9.1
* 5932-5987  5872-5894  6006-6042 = -4.0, 8.85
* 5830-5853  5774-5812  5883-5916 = -2.4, 8.74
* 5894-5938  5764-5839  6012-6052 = 3.7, 9.69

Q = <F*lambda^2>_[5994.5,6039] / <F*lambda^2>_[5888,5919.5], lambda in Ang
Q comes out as 1.3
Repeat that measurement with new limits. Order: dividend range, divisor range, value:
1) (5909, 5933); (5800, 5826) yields 0.99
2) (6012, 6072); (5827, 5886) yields 1.10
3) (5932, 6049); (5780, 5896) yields 1.09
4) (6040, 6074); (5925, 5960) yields 1.07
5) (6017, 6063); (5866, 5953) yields 1.16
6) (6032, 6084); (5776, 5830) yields 1.10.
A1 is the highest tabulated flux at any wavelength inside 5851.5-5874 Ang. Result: 9.656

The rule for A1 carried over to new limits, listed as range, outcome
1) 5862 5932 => 9.577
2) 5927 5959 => 9.686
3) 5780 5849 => 10.35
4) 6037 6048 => 9.981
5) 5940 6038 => 9.959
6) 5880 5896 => 9.3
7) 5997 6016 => 9.612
